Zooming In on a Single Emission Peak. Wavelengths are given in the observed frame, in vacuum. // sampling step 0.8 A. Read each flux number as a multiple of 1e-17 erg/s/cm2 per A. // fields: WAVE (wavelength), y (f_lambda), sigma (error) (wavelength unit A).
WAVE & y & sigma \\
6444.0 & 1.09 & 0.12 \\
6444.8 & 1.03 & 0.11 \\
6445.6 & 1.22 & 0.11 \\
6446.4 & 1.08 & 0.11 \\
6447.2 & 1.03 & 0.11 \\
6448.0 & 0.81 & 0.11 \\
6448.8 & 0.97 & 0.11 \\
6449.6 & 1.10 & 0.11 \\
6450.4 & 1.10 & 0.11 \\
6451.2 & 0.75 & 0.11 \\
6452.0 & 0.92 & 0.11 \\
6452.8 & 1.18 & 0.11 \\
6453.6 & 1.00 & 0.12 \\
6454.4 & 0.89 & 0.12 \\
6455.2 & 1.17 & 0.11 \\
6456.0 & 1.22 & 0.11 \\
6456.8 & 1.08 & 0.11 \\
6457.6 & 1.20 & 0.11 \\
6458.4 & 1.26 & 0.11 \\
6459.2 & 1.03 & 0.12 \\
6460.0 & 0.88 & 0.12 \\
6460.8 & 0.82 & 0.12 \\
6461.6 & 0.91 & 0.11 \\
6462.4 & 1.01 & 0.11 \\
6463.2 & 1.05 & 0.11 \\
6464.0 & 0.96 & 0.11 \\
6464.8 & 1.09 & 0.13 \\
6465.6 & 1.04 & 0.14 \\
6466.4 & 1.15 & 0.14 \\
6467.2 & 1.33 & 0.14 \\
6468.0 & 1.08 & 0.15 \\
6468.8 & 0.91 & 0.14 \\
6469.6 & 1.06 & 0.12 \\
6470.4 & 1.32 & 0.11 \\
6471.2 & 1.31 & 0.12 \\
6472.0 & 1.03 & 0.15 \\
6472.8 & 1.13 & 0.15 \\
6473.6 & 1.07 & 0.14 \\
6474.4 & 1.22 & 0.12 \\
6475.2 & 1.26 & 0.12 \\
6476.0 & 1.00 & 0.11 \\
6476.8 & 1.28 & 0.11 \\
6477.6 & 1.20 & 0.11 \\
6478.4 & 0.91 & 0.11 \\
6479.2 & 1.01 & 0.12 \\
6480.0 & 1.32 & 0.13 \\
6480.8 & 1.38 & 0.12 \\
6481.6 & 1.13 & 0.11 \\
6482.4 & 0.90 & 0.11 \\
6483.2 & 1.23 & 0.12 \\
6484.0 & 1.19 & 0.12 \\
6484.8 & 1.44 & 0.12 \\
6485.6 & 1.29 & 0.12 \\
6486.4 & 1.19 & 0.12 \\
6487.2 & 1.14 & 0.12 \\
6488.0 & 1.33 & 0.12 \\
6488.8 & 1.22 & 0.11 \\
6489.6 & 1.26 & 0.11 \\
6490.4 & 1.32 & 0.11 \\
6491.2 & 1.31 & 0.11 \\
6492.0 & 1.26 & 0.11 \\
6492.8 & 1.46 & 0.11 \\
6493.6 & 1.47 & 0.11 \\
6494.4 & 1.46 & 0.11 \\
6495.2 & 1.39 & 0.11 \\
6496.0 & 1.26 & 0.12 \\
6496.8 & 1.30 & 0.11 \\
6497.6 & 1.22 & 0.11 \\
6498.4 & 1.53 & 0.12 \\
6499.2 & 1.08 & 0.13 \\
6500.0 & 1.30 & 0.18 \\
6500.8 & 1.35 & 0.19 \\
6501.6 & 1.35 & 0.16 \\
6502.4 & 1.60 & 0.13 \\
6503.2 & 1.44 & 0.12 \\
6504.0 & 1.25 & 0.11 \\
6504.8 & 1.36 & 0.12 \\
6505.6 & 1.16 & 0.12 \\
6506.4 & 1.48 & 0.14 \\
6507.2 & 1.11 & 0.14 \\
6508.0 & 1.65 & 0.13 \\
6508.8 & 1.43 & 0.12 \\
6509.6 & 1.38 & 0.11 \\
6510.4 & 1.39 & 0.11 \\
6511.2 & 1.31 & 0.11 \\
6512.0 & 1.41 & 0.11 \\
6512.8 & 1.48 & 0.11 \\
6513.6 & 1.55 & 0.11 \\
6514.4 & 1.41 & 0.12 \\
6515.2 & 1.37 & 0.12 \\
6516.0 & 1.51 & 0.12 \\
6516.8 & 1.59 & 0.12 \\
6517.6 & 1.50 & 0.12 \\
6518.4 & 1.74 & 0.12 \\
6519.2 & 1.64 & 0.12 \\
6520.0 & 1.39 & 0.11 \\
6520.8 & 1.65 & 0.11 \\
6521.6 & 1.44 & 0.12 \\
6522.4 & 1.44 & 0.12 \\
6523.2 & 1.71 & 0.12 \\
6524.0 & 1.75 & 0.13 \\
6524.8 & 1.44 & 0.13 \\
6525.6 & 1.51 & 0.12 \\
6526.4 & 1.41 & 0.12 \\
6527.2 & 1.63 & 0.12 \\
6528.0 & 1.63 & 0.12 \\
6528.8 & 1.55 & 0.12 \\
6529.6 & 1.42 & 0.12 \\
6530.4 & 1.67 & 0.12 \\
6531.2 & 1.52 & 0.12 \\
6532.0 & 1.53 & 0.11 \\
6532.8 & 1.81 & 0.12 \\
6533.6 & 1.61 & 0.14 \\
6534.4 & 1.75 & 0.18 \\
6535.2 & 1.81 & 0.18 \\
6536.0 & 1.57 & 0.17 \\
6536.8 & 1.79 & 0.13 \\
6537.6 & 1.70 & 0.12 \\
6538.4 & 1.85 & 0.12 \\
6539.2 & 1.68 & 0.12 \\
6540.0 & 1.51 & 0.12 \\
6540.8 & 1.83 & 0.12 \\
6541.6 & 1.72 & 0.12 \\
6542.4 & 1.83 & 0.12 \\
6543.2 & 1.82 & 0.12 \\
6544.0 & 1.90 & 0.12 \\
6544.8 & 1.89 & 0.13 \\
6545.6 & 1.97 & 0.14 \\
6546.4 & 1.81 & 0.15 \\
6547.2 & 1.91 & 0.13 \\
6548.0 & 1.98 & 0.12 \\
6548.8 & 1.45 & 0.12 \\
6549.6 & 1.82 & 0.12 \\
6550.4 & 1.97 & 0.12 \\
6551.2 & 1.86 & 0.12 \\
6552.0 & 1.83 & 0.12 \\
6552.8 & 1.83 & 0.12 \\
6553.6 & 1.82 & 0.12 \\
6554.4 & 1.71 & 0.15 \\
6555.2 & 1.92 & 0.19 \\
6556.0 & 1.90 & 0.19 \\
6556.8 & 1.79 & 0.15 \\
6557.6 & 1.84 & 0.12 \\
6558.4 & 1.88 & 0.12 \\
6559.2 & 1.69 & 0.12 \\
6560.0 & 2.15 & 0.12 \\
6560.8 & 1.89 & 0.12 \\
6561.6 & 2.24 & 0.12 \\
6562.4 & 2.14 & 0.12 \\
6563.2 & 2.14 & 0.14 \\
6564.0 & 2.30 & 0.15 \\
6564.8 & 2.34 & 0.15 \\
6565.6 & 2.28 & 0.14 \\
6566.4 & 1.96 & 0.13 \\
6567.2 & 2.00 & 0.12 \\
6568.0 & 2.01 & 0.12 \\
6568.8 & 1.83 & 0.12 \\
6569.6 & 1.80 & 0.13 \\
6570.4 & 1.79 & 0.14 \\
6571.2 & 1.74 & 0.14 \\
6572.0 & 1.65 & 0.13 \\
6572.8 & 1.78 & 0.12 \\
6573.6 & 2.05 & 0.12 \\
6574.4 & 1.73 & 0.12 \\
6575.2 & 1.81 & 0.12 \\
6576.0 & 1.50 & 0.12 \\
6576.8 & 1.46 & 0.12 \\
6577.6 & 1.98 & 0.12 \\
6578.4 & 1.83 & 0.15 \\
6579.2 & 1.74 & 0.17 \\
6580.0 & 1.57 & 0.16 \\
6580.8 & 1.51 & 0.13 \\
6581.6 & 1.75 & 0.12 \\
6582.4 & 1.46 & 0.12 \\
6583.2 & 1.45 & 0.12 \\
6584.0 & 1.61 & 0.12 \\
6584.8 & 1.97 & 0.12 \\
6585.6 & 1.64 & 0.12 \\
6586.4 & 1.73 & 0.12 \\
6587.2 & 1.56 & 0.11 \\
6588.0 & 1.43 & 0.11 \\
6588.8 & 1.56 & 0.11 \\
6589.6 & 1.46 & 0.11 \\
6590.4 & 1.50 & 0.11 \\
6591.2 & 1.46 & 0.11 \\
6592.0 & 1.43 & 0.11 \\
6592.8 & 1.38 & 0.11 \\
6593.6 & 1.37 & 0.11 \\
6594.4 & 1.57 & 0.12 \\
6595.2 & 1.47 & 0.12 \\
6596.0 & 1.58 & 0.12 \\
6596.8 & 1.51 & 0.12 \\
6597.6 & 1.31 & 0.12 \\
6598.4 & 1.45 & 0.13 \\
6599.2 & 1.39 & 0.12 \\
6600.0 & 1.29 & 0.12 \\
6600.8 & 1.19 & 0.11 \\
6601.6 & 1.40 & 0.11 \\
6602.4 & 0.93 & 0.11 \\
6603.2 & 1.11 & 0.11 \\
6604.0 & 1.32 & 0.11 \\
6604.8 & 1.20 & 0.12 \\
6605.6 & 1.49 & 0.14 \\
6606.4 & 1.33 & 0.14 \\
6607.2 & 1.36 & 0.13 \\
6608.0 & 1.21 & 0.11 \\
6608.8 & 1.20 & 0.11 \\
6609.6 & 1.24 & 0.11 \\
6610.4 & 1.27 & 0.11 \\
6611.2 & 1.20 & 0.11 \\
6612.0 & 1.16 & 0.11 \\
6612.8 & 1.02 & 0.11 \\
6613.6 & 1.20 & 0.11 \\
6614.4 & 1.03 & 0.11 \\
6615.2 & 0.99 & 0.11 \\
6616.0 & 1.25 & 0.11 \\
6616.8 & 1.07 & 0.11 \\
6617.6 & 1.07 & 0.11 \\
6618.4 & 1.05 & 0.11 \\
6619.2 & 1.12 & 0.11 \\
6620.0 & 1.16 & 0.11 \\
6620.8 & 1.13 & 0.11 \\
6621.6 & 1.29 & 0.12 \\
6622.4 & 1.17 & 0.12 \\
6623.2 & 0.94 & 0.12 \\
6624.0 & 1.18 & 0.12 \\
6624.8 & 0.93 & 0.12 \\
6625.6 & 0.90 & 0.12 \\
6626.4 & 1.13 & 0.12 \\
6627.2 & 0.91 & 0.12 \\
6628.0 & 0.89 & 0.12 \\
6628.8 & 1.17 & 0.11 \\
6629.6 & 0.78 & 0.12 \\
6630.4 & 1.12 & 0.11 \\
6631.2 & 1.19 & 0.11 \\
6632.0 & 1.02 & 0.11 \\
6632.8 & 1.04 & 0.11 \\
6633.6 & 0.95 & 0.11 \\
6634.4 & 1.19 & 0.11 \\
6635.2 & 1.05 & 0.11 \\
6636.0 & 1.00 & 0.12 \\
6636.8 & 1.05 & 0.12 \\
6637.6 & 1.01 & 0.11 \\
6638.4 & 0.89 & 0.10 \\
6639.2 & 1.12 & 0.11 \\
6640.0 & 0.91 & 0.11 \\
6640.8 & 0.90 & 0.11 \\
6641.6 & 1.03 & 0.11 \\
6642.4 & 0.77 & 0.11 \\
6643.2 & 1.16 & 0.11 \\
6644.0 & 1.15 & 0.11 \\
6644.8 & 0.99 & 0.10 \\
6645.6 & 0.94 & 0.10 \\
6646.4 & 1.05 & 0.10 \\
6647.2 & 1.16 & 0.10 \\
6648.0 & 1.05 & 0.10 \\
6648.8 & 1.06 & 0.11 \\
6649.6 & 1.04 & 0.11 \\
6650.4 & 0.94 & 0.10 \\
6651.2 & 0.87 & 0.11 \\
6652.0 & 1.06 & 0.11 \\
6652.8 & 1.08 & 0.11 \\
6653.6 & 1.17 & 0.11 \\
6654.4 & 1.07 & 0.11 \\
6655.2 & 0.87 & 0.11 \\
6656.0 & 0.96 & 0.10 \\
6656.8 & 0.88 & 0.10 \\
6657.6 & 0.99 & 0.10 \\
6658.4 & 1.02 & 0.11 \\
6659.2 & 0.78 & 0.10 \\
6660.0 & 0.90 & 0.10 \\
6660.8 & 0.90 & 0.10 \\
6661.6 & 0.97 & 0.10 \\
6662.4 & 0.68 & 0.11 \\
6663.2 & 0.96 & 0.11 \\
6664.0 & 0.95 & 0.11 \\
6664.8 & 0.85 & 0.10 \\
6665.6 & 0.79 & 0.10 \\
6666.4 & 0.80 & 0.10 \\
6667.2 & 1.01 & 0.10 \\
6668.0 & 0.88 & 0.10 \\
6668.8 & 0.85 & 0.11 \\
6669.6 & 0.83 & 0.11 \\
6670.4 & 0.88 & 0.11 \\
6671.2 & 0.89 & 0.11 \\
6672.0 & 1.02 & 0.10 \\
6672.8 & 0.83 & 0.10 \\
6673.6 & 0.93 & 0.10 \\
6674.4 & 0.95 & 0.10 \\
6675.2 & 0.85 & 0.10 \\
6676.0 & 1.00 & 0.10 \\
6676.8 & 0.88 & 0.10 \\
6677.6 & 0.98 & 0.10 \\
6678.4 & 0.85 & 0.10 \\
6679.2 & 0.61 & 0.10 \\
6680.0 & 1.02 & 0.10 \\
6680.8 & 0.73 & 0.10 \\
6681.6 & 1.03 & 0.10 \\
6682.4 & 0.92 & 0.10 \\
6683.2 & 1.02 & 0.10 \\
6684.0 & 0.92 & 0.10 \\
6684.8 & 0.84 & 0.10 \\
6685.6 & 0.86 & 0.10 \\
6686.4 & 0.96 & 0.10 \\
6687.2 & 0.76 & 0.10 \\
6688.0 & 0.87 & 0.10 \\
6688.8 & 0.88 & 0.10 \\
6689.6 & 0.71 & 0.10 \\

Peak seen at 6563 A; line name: C III] 1909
